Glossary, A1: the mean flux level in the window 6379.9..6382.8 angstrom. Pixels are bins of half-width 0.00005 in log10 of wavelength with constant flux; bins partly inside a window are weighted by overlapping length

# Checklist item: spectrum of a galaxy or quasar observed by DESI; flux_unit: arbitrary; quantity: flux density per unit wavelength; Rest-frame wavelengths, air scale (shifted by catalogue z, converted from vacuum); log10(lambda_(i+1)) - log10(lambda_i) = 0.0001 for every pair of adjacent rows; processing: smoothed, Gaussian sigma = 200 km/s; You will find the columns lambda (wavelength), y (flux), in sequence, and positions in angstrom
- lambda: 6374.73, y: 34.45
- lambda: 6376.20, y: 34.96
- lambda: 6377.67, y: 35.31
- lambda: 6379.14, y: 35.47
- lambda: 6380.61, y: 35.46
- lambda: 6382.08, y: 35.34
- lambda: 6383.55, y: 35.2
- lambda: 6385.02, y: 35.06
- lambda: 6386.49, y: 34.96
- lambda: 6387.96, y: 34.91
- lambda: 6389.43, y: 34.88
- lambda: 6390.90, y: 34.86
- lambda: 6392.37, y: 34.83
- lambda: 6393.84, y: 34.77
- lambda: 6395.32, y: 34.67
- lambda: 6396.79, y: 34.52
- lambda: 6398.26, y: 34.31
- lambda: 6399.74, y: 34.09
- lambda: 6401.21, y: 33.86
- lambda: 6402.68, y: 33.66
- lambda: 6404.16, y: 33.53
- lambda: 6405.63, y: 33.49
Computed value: 35.4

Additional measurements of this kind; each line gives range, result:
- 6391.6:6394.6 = 34.8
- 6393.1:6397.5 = 34.6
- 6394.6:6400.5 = 34.4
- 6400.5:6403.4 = 33.8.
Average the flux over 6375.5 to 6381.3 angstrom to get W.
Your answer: 35.3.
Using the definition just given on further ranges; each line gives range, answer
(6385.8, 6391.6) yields 34.9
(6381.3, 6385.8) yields 35.2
